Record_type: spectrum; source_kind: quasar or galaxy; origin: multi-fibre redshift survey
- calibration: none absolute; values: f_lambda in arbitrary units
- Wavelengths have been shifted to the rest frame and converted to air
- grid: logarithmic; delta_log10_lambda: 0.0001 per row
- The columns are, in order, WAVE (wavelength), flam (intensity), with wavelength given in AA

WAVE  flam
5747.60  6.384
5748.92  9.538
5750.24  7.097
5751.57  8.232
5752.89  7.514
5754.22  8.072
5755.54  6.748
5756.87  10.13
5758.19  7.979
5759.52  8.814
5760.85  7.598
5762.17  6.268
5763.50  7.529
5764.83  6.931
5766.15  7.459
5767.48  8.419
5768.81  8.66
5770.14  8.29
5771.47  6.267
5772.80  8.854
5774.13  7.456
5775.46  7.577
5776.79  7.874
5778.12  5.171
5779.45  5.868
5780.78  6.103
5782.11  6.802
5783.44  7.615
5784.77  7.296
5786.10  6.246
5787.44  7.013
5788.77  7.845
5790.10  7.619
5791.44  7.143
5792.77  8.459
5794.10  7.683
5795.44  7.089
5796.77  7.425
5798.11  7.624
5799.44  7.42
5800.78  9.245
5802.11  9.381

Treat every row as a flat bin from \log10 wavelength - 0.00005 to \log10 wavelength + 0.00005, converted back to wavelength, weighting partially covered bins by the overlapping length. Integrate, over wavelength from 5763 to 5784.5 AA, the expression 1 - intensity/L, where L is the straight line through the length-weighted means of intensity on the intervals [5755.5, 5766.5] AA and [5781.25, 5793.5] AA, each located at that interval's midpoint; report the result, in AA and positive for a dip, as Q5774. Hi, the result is 0.7 AA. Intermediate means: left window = 7.78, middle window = 7.3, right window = 7.32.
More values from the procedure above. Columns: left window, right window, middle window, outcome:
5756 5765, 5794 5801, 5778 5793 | 1.5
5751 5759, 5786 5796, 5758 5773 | 0.4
